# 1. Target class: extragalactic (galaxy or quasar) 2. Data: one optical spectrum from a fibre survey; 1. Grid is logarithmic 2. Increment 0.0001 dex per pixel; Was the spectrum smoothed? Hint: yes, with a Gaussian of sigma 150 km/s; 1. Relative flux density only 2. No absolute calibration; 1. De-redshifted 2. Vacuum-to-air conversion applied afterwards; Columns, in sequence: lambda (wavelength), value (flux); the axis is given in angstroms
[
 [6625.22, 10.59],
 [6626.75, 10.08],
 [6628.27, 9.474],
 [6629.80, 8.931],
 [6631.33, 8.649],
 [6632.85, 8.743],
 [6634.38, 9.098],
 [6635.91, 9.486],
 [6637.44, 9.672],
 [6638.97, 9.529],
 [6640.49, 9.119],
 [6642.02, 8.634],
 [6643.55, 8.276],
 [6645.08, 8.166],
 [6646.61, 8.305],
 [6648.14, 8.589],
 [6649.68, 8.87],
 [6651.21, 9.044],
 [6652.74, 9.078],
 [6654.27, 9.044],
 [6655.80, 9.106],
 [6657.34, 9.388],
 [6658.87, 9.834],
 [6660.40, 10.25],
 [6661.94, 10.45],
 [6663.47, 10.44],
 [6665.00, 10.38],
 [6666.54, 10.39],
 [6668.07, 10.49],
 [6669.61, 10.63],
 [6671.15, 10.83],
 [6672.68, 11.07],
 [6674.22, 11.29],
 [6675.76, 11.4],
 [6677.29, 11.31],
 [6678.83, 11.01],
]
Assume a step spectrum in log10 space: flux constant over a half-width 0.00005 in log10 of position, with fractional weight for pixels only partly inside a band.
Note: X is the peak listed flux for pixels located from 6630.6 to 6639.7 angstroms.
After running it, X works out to 9.672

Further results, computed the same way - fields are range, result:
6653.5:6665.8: 10.45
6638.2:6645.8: 9.529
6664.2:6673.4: 11.07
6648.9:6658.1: 9.388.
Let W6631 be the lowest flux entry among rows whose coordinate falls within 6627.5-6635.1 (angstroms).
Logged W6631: 8.649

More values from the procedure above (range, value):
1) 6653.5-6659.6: 9.044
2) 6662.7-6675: 10.38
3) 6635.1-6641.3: 9.119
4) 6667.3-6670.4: 10.49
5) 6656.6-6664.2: 9.388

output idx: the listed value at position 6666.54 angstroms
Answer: 10.39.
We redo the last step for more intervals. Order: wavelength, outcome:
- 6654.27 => 9.044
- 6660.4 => 10.25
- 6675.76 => 11.4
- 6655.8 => 9.106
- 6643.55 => 8.276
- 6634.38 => 9.098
